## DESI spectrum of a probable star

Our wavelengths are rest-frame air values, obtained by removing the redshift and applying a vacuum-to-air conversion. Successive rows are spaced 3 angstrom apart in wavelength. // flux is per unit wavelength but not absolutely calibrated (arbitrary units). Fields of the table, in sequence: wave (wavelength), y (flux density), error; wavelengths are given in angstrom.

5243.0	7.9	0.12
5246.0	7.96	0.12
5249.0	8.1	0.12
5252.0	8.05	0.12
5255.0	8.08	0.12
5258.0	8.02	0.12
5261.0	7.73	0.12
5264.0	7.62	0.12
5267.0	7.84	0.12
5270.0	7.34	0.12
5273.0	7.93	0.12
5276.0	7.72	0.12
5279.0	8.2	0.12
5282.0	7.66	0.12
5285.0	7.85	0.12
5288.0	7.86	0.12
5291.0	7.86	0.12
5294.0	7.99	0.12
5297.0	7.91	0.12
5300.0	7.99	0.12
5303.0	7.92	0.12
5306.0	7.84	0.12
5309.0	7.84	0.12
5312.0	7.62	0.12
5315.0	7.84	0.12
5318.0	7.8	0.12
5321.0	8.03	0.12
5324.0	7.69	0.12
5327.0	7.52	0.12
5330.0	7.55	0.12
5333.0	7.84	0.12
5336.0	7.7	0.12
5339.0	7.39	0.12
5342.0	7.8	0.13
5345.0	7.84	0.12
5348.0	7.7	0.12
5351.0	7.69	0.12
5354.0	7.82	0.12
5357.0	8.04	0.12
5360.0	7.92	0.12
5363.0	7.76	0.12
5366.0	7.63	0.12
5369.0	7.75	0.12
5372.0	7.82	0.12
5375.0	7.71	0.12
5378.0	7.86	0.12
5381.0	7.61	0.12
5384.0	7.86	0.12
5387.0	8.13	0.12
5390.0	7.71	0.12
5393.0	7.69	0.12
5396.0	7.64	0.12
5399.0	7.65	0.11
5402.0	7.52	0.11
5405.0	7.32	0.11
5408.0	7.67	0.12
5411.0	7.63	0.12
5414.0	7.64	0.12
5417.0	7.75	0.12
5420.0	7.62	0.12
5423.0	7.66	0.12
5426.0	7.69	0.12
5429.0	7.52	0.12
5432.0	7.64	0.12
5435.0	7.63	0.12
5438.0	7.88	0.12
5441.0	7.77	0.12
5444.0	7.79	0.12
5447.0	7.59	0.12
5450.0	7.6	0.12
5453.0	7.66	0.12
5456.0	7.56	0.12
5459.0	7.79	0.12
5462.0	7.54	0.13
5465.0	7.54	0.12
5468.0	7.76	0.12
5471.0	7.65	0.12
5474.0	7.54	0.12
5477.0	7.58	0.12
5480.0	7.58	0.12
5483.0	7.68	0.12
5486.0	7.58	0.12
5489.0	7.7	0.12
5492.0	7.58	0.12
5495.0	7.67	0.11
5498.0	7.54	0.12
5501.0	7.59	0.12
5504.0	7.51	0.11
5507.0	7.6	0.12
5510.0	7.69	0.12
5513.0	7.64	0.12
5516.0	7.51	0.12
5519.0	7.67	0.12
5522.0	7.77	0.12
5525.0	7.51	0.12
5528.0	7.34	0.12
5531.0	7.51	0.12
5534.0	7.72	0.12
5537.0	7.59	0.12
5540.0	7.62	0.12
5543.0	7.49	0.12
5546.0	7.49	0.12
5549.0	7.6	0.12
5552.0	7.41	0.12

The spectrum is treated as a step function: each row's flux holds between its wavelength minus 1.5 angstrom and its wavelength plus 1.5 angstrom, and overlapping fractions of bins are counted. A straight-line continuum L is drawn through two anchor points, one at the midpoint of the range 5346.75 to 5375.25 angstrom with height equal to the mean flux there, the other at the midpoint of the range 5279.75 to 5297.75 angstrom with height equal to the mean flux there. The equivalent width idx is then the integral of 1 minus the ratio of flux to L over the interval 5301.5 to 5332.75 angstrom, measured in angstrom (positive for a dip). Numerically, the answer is 0.3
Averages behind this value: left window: 7.87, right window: 7.79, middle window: 7.77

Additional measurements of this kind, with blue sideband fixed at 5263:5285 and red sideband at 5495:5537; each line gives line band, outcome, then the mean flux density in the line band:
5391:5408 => 0.2 angstrom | 7.58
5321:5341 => 0.2 angstrom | 7.65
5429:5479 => -0.1 angstrom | 7.65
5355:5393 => -0.6 angstrom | 7.81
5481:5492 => 0.0 angstrom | 7.64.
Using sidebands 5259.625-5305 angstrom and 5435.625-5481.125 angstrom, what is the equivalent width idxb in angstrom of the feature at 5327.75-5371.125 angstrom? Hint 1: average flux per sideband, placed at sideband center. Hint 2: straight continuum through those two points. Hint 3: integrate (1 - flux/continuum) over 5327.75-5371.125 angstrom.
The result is 0.1 angstrom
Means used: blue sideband 7.83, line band 7.74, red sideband 7.66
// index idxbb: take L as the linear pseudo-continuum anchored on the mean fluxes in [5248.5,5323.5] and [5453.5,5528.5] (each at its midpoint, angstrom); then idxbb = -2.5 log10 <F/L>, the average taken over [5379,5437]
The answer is 0.01 mag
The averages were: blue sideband 7.86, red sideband 7.61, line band 7.67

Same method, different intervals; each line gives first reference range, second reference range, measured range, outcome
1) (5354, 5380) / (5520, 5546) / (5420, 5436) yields 0.01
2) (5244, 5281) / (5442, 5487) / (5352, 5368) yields -0.01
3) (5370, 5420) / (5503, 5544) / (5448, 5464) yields 0.00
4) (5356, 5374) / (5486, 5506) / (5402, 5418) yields 0.02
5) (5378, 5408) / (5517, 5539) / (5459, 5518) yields 0.00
